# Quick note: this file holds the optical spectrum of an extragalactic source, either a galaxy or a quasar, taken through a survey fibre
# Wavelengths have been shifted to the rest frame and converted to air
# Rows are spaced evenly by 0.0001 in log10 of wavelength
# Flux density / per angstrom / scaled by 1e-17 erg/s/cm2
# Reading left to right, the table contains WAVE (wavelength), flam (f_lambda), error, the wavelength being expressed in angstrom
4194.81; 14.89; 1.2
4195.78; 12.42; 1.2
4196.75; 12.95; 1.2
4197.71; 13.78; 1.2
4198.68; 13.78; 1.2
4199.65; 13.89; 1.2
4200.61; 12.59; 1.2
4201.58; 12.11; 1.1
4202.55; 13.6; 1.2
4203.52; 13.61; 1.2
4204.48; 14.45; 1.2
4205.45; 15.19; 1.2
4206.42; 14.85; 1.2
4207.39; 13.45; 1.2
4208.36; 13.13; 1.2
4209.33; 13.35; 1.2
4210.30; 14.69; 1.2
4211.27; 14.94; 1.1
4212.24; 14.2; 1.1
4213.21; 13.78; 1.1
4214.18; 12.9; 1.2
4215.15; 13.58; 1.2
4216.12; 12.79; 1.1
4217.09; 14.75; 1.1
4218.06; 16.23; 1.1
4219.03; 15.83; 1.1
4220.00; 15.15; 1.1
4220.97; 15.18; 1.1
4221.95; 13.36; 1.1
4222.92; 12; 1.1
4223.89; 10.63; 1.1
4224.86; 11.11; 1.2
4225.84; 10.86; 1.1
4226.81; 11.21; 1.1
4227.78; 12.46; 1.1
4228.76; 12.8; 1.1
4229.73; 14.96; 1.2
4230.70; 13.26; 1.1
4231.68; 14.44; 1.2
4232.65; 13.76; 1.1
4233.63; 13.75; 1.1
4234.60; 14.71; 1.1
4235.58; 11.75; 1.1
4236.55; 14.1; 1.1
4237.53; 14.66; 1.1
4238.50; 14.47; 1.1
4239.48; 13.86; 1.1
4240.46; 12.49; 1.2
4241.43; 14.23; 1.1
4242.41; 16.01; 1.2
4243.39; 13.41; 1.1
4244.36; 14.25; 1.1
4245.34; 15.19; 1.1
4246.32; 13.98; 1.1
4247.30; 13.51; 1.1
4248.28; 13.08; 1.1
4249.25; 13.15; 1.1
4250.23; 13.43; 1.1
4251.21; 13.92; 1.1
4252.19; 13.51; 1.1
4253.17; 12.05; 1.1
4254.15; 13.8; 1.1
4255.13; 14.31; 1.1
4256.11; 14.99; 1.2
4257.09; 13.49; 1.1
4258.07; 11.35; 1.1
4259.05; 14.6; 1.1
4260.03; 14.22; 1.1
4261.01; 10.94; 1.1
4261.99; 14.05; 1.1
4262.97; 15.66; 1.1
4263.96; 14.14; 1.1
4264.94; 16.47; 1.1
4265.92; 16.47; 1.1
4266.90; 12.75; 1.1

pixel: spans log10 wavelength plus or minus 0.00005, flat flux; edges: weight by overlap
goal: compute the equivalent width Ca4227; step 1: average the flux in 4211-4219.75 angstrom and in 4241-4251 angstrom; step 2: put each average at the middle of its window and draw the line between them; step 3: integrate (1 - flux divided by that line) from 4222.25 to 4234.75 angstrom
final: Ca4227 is 1.3 angstrom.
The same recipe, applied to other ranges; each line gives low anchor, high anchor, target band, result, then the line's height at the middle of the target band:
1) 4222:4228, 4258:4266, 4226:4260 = -2.28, 12.8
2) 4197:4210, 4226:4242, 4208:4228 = 0.23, 13.6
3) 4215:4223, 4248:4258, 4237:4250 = -0.23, 13.8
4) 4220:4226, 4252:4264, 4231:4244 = -1.02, 13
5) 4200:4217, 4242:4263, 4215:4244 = 0.29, 13.7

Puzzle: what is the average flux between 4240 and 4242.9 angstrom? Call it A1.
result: 14.3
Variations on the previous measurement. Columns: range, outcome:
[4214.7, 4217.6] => 13.7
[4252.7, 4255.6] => 13.4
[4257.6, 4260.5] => 13.4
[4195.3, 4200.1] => 13.4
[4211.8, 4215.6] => 13.6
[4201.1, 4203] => 12.8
